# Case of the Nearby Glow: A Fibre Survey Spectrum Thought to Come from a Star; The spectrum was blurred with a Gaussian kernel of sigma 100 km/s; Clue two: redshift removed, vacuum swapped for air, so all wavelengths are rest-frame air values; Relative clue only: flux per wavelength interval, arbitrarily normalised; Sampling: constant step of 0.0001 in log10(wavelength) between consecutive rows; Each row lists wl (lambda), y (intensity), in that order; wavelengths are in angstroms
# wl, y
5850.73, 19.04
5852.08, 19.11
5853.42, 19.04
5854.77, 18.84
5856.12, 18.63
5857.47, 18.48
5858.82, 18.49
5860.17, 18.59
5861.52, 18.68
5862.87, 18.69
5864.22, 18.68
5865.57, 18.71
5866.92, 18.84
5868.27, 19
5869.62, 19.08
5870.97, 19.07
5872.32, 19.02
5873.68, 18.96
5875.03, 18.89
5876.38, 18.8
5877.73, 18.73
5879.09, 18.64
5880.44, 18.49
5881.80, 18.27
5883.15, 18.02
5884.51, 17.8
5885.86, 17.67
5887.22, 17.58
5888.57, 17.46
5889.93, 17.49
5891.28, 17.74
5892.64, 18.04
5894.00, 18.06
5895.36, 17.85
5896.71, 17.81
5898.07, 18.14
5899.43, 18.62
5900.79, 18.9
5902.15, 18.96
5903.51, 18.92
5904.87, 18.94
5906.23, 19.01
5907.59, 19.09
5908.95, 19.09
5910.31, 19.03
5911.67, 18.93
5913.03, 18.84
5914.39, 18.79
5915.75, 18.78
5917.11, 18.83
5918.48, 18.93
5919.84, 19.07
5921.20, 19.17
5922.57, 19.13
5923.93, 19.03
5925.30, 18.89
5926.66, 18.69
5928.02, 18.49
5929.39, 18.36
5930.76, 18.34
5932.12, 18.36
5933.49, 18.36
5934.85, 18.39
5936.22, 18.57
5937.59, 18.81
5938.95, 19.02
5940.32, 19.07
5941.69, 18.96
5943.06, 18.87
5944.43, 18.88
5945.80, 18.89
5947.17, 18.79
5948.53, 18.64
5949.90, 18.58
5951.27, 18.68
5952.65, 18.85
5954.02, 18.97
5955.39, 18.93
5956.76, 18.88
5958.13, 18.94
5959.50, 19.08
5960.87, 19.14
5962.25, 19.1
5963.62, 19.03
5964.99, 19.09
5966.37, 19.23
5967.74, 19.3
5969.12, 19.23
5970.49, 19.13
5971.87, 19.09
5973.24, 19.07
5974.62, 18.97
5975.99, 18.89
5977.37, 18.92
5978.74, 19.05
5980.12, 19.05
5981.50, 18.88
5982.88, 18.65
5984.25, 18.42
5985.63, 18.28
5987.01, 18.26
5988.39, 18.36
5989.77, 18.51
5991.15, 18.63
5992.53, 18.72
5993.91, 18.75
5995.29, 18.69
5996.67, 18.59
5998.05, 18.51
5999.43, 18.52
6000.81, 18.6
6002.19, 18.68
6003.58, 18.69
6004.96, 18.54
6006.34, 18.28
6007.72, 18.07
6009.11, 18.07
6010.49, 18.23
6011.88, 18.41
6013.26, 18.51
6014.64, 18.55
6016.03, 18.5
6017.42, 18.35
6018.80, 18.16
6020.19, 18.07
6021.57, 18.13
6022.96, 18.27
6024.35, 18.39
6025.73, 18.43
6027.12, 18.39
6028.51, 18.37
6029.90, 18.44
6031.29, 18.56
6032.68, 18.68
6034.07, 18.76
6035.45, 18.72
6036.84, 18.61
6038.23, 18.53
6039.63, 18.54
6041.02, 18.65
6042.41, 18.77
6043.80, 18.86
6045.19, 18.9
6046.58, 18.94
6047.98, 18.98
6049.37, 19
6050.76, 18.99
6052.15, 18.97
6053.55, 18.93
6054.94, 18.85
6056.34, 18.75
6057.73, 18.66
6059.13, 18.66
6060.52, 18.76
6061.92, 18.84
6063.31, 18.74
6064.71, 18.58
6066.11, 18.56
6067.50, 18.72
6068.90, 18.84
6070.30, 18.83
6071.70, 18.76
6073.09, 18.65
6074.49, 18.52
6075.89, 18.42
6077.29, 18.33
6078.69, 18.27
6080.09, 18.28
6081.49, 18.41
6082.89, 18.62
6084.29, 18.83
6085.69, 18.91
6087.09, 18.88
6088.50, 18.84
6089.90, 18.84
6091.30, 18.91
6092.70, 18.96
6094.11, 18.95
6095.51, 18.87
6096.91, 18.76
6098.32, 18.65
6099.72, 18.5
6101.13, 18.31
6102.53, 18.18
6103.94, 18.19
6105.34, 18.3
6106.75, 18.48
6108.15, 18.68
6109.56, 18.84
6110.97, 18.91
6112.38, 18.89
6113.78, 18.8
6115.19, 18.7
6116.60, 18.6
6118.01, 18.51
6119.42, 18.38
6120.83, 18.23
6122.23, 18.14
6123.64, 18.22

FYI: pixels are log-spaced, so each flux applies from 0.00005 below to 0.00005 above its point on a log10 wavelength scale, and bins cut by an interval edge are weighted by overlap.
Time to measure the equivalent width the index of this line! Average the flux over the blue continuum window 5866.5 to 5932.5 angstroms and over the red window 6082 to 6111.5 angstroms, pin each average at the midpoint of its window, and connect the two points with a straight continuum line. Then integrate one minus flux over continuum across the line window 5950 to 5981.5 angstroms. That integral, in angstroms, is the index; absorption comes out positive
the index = -0.67 angstroms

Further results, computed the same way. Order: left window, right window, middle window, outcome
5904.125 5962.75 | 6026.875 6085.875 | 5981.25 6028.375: 0.8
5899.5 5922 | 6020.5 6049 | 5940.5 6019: 0.1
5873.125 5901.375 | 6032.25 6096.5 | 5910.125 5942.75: -0.8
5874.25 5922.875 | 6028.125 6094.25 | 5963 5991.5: -0.4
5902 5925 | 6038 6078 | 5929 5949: 0.3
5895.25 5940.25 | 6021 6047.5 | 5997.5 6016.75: 0.2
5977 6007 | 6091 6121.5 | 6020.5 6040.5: 0.1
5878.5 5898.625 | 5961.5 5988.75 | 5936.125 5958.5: -0.3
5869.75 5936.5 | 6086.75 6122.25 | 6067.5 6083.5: 0.1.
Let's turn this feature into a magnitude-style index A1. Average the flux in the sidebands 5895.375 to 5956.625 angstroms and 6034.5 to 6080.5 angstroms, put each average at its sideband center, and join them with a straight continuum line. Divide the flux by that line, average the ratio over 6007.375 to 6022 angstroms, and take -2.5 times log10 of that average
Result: 0.03 mag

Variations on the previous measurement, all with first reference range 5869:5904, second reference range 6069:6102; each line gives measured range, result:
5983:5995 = 0.00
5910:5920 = -0.03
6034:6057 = -0.01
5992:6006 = -0.01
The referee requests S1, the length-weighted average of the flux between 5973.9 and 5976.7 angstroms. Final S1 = 18.9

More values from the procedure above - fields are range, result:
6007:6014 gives 18.3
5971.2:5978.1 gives 19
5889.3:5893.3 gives 17.8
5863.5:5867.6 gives 18.8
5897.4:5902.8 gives 18.6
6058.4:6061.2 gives 18.7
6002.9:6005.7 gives 18.6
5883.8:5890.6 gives 17.6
